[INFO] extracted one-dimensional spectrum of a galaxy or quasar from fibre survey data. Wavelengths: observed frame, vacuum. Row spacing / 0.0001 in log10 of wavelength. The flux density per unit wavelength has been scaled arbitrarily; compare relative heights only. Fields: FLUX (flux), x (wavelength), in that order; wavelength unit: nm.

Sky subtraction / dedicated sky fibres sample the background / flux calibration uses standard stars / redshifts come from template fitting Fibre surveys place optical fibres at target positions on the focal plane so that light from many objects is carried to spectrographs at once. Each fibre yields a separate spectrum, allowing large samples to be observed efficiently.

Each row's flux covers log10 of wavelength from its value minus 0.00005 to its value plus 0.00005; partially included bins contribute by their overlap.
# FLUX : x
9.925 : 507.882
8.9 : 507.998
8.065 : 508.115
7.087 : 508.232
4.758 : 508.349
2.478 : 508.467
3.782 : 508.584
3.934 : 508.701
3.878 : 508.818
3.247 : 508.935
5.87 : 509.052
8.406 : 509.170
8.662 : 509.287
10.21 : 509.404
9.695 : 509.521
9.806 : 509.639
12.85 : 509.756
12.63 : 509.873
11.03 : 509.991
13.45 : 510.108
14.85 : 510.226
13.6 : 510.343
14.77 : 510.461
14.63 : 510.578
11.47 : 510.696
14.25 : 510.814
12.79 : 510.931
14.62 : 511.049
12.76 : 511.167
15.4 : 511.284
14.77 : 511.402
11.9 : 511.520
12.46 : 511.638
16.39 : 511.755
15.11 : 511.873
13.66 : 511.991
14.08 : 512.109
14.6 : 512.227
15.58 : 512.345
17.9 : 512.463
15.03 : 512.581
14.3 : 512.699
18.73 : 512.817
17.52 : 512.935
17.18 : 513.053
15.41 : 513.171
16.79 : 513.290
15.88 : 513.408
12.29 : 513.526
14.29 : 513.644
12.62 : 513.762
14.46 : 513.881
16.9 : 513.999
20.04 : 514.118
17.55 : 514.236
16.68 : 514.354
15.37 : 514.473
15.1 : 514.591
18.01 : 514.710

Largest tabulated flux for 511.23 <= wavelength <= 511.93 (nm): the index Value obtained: 16.39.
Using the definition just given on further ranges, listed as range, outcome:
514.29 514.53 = 16.68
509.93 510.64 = 14.85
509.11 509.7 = 10.21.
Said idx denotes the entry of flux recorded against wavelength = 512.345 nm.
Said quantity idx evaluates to 15.58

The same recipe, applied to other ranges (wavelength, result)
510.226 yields 14.85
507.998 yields 8.9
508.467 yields 2.478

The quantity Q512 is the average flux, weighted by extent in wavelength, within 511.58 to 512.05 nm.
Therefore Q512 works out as 14.4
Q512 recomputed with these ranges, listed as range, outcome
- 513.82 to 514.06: 15.6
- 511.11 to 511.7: 13.5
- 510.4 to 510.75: 13.6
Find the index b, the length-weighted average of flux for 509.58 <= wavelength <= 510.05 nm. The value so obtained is 11.6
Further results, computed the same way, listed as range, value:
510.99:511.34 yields 14.3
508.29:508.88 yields 3.76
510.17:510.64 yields 14.4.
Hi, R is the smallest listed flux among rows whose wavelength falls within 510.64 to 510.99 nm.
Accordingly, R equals 11.47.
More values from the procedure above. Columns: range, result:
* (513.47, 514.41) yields 12.29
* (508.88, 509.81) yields 3.247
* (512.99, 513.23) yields 15.41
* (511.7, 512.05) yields 13.66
